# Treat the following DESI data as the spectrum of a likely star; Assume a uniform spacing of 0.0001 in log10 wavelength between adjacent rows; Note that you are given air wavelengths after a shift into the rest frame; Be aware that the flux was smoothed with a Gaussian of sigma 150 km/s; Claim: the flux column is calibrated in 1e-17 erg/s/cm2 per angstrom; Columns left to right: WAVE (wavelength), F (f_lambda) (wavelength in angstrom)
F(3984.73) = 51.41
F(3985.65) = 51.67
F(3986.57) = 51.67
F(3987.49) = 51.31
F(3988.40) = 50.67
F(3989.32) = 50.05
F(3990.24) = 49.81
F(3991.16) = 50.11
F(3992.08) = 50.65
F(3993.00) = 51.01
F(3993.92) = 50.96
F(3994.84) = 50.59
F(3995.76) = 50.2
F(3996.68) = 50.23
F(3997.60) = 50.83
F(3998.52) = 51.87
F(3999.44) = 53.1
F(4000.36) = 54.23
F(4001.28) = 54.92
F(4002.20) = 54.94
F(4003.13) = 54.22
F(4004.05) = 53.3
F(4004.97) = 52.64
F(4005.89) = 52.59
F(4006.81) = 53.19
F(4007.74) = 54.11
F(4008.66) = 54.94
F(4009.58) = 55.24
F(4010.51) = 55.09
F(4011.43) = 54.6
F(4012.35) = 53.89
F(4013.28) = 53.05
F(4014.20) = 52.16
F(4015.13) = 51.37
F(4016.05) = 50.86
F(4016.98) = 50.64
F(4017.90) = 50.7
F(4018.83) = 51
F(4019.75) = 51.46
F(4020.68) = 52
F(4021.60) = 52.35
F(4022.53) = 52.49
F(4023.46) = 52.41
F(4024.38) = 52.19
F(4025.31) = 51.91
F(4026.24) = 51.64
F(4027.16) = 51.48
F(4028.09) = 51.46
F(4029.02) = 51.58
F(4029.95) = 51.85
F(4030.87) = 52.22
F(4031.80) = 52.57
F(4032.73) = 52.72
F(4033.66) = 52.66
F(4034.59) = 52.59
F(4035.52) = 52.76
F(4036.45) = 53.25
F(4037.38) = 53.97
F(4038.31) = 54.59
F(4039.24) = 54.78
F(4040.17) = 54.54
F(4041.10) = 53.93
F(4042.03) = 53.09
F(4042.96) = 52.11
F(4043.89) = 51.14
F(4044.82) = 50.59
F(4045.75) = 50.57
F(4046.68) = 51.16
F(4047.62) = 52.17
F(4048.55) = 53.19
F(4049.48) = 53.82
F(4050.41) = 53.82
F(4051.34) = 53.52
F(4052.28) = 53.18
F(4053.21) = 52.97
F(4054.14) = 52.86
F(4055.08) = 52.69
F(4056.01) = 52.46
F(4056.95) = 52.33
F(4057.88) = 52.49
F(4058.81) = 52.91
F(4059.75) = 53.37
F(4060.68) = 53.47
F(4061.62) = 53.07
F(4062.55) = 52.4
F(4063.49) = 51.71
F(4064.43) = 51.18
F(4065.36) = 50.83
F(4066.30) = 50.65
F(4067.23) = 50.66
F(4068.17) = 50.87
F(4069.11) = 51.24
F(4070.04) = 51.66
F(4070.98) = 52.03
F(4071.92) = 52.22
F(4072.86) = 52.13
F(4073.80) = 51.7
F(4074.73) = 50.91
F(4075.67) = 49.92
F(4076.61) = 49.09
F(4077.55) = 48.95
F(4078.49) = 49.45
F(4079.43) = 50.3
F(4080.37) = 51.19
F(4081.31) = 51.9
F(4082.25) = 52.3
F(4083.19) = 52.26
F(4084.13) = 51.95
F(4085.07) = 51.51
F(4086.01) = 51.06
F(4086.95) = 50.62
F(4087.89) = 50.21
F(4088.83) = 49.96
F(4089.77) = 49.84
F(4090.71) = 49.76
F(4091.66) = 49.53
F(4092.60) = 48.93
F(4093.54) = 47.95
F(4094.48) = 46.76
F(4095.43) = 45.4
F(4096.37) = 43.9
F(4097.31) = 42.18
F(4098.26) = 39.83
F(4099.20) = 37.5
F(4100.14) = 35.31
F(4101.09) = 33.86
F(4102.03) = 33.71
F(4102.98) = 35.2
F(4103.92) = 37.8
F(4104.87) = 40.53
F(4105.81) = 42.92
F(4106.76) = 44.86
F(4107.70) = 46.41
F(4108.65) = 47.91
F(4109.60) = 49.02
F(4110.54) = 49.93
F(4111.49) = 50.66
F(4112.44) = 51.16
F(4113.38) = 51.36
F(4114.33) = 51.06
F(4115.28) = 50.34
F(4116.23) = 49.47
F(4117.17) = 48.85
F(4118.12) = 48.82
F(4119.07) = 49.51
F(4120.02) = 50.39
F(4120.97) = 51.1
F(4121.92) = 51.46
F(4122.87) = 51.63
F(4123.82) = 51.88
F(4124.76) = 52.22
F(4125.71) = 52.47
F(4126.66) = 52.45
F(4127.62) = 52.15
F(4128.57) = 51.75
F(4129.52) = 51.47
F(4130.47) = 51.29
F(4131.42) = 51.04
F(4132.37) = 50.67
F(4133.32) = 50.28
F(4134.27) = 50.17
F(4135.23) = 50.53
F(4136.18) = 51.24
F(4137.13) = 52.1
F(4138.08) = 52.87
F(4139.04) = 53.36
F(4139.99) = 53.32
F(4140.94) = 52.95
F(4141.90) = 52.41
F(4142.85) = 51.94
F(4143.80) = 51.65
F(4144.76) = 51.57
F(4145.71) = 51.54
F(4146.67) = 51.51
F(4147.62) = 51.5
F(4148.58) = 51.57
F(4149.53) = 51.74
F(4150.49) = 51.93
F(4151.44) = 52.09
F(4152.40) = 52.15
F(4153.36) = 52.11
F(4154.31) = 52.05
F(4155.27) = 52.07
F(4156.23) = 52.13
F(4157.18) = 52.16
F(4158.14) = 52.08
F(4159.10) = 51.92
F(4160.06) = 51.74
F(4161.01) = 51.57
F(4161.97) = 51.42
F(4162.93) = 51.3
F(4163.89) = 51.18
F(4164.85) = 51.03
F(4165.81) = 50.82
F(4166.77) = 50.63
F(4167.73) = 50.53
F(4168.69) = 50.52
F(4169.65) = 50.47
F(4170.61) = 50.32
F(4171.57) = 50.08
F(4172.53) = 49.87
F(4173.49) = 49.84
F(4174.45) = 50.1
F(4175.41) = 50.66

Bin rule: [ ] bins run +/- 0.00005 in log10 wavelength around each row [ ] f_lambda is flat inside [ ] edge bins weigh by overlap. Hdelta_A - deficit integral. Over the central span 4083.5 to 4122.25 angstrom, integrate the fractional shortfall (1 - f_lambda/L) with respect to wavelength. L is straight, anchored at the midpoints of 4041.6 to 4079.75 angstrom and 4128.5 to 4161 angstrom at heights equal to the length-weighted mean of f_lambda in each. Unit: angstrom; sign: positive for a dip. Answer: 3.9 angstrom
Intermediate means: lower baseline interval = 51.8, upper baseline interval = 51.8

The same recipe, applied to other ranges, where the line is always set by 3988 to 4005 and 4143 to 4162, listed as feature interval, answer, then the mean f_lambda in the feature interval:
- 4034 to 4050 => -0.3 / 52.8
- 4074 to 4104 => 3.0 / 46.7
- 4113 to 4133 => 0.3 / 51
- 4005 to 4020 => -0.3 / 52.8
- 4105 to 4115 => 0.7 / 48.3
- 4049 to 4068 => -0.3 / 52.5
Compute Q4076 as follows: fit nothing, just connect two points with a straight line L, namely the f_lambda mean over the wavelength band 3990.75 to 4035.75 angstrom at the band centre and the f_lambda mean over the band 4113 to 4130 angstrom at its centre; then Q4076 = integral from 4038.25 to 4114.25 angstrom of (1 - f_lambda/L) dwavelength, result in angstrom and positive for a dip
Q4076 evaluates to 3.2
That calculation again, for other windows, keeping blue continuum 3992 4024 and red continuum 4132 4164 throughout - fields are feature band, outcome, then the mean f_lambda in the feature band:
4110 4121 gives 0.4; 50.2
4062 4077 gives 0.3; 51.2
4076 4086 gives 0.2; 50.9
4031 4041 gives -0.2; 53.4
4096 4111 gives 3.1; 41.3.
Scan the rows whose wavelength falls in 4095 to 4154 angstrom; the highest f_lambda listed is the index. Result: 53.36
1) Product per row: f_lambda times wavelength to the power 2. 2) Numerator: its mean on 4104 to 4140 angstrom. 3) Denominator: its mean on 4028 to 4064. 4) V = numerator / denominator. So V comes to 1.0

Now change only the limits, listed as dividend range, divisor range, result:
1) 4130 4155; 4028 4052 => 1.03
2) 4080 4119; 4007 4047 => 0.92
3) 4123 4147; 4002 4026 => 1.04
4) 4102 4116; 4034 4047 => 0.90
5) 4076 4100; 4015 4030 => 0.97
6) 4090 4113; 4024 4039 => 0.87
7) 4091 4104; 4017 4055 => 0.81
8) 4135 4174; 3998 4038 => 1.05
